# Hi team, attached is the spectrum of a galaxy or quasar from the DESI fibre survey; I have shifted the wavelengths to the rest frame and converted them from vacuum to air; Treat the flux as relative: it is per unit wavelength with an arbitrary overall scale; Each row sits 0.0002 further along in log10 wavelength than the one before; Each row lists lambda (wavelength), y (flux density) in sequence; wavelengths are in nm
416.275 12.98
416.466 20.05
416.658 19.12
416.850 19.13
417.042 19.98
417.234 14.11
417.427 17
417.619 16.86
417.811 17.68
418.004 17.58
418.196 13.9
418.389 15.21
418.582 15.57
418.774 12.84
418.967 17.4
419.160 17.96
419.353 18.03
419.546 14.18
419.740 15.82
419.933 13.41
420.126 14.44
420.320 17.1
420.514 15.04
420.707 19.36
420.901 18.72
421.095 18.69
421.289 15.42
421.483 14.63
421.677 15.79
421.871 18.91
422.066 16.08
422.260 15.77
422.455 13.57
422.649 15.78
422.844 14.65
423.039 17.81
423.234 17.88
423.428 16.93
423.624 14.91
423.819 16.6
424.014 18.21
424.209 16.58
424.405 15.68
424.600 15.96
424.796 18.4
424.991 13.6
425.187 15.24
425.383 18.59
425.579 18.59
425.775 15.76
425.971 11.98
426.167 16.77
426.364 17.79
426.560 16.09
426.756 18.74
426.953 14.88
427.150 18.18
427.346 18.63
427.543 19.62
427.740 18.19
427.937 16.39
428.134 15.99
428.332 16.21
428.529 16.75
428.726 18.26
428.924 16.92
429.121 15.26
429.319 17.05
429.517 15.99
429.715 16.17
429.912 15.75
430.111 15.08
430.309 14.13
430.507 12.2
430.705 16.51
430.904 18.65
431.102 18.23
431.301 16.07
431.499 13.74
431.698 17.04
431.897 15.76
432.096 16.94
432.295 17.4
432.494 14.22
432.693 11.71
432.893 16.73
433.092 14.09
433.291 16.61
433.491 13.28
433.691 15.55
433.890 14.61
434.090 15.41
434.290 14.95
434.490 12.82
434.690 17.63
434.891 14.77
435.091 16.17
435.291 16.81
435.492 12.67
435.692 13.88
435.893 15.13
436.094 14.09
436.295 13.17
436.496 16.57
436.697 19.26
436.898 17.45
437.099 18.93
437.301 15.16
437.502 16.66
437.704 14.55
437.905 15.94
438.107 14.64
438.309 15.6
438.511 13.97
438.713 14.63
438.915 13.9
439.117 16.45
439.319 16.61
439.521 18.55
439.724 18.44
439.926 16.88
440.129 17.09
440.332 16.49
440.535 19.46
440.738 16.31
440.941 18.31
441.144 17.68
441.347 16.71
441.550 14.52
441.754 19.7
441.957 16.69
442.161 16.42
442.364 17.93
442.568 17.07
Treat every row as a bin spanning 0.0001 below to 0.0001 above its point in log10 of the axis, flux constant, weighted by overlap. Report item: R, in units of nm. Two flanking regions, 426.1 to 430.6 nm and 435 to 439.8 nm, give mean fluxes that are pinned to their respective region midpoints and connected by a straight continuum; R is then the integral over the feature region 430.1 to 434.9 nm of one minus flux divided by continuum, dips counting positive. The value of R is 0.25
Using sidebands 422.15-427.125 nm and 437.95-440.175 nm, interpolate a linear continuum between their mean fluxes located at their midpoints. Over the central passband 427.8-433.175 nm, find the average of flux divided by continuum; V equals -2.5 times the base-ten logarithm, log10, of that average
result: 0.02 mag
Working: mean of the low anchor 16.3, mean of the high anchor 16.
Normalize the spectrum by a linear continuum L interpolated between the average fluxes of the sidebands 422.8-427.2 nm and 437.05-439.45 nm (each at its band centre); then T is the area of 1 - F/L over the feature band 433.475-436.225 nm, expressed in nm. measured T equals 0.16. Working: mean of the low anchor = 16.5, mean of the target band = 14.9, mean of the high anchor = 15.6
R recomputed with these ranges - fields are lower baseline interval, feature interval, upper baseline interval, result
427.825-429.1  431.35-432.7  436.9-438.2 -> 0.076 nm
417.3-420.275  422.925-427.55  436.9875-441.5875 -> -0.203 nm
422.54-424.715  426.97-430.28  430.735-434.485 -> -0.173 nm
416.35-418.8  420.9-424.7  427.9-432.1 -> 0.050 nm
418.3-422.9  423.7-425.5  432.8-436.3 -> -0.094 nm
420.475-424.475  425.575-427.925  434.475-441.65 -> -0.085 nm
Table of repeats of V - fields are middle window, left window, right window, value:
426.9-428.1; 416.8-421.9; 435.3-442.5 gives -0.08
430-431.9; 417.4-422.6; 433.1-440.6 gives 0.01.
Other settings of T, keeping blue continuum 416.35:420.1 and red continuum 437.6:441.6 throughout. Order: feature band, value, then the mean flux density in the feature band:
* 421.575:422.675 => 0.04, 16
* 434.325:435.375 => 0.05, 15.6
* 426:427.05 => 0.00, 16.5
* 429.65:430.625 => 0.11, 14.7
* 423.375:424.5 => 0.00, 16.5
